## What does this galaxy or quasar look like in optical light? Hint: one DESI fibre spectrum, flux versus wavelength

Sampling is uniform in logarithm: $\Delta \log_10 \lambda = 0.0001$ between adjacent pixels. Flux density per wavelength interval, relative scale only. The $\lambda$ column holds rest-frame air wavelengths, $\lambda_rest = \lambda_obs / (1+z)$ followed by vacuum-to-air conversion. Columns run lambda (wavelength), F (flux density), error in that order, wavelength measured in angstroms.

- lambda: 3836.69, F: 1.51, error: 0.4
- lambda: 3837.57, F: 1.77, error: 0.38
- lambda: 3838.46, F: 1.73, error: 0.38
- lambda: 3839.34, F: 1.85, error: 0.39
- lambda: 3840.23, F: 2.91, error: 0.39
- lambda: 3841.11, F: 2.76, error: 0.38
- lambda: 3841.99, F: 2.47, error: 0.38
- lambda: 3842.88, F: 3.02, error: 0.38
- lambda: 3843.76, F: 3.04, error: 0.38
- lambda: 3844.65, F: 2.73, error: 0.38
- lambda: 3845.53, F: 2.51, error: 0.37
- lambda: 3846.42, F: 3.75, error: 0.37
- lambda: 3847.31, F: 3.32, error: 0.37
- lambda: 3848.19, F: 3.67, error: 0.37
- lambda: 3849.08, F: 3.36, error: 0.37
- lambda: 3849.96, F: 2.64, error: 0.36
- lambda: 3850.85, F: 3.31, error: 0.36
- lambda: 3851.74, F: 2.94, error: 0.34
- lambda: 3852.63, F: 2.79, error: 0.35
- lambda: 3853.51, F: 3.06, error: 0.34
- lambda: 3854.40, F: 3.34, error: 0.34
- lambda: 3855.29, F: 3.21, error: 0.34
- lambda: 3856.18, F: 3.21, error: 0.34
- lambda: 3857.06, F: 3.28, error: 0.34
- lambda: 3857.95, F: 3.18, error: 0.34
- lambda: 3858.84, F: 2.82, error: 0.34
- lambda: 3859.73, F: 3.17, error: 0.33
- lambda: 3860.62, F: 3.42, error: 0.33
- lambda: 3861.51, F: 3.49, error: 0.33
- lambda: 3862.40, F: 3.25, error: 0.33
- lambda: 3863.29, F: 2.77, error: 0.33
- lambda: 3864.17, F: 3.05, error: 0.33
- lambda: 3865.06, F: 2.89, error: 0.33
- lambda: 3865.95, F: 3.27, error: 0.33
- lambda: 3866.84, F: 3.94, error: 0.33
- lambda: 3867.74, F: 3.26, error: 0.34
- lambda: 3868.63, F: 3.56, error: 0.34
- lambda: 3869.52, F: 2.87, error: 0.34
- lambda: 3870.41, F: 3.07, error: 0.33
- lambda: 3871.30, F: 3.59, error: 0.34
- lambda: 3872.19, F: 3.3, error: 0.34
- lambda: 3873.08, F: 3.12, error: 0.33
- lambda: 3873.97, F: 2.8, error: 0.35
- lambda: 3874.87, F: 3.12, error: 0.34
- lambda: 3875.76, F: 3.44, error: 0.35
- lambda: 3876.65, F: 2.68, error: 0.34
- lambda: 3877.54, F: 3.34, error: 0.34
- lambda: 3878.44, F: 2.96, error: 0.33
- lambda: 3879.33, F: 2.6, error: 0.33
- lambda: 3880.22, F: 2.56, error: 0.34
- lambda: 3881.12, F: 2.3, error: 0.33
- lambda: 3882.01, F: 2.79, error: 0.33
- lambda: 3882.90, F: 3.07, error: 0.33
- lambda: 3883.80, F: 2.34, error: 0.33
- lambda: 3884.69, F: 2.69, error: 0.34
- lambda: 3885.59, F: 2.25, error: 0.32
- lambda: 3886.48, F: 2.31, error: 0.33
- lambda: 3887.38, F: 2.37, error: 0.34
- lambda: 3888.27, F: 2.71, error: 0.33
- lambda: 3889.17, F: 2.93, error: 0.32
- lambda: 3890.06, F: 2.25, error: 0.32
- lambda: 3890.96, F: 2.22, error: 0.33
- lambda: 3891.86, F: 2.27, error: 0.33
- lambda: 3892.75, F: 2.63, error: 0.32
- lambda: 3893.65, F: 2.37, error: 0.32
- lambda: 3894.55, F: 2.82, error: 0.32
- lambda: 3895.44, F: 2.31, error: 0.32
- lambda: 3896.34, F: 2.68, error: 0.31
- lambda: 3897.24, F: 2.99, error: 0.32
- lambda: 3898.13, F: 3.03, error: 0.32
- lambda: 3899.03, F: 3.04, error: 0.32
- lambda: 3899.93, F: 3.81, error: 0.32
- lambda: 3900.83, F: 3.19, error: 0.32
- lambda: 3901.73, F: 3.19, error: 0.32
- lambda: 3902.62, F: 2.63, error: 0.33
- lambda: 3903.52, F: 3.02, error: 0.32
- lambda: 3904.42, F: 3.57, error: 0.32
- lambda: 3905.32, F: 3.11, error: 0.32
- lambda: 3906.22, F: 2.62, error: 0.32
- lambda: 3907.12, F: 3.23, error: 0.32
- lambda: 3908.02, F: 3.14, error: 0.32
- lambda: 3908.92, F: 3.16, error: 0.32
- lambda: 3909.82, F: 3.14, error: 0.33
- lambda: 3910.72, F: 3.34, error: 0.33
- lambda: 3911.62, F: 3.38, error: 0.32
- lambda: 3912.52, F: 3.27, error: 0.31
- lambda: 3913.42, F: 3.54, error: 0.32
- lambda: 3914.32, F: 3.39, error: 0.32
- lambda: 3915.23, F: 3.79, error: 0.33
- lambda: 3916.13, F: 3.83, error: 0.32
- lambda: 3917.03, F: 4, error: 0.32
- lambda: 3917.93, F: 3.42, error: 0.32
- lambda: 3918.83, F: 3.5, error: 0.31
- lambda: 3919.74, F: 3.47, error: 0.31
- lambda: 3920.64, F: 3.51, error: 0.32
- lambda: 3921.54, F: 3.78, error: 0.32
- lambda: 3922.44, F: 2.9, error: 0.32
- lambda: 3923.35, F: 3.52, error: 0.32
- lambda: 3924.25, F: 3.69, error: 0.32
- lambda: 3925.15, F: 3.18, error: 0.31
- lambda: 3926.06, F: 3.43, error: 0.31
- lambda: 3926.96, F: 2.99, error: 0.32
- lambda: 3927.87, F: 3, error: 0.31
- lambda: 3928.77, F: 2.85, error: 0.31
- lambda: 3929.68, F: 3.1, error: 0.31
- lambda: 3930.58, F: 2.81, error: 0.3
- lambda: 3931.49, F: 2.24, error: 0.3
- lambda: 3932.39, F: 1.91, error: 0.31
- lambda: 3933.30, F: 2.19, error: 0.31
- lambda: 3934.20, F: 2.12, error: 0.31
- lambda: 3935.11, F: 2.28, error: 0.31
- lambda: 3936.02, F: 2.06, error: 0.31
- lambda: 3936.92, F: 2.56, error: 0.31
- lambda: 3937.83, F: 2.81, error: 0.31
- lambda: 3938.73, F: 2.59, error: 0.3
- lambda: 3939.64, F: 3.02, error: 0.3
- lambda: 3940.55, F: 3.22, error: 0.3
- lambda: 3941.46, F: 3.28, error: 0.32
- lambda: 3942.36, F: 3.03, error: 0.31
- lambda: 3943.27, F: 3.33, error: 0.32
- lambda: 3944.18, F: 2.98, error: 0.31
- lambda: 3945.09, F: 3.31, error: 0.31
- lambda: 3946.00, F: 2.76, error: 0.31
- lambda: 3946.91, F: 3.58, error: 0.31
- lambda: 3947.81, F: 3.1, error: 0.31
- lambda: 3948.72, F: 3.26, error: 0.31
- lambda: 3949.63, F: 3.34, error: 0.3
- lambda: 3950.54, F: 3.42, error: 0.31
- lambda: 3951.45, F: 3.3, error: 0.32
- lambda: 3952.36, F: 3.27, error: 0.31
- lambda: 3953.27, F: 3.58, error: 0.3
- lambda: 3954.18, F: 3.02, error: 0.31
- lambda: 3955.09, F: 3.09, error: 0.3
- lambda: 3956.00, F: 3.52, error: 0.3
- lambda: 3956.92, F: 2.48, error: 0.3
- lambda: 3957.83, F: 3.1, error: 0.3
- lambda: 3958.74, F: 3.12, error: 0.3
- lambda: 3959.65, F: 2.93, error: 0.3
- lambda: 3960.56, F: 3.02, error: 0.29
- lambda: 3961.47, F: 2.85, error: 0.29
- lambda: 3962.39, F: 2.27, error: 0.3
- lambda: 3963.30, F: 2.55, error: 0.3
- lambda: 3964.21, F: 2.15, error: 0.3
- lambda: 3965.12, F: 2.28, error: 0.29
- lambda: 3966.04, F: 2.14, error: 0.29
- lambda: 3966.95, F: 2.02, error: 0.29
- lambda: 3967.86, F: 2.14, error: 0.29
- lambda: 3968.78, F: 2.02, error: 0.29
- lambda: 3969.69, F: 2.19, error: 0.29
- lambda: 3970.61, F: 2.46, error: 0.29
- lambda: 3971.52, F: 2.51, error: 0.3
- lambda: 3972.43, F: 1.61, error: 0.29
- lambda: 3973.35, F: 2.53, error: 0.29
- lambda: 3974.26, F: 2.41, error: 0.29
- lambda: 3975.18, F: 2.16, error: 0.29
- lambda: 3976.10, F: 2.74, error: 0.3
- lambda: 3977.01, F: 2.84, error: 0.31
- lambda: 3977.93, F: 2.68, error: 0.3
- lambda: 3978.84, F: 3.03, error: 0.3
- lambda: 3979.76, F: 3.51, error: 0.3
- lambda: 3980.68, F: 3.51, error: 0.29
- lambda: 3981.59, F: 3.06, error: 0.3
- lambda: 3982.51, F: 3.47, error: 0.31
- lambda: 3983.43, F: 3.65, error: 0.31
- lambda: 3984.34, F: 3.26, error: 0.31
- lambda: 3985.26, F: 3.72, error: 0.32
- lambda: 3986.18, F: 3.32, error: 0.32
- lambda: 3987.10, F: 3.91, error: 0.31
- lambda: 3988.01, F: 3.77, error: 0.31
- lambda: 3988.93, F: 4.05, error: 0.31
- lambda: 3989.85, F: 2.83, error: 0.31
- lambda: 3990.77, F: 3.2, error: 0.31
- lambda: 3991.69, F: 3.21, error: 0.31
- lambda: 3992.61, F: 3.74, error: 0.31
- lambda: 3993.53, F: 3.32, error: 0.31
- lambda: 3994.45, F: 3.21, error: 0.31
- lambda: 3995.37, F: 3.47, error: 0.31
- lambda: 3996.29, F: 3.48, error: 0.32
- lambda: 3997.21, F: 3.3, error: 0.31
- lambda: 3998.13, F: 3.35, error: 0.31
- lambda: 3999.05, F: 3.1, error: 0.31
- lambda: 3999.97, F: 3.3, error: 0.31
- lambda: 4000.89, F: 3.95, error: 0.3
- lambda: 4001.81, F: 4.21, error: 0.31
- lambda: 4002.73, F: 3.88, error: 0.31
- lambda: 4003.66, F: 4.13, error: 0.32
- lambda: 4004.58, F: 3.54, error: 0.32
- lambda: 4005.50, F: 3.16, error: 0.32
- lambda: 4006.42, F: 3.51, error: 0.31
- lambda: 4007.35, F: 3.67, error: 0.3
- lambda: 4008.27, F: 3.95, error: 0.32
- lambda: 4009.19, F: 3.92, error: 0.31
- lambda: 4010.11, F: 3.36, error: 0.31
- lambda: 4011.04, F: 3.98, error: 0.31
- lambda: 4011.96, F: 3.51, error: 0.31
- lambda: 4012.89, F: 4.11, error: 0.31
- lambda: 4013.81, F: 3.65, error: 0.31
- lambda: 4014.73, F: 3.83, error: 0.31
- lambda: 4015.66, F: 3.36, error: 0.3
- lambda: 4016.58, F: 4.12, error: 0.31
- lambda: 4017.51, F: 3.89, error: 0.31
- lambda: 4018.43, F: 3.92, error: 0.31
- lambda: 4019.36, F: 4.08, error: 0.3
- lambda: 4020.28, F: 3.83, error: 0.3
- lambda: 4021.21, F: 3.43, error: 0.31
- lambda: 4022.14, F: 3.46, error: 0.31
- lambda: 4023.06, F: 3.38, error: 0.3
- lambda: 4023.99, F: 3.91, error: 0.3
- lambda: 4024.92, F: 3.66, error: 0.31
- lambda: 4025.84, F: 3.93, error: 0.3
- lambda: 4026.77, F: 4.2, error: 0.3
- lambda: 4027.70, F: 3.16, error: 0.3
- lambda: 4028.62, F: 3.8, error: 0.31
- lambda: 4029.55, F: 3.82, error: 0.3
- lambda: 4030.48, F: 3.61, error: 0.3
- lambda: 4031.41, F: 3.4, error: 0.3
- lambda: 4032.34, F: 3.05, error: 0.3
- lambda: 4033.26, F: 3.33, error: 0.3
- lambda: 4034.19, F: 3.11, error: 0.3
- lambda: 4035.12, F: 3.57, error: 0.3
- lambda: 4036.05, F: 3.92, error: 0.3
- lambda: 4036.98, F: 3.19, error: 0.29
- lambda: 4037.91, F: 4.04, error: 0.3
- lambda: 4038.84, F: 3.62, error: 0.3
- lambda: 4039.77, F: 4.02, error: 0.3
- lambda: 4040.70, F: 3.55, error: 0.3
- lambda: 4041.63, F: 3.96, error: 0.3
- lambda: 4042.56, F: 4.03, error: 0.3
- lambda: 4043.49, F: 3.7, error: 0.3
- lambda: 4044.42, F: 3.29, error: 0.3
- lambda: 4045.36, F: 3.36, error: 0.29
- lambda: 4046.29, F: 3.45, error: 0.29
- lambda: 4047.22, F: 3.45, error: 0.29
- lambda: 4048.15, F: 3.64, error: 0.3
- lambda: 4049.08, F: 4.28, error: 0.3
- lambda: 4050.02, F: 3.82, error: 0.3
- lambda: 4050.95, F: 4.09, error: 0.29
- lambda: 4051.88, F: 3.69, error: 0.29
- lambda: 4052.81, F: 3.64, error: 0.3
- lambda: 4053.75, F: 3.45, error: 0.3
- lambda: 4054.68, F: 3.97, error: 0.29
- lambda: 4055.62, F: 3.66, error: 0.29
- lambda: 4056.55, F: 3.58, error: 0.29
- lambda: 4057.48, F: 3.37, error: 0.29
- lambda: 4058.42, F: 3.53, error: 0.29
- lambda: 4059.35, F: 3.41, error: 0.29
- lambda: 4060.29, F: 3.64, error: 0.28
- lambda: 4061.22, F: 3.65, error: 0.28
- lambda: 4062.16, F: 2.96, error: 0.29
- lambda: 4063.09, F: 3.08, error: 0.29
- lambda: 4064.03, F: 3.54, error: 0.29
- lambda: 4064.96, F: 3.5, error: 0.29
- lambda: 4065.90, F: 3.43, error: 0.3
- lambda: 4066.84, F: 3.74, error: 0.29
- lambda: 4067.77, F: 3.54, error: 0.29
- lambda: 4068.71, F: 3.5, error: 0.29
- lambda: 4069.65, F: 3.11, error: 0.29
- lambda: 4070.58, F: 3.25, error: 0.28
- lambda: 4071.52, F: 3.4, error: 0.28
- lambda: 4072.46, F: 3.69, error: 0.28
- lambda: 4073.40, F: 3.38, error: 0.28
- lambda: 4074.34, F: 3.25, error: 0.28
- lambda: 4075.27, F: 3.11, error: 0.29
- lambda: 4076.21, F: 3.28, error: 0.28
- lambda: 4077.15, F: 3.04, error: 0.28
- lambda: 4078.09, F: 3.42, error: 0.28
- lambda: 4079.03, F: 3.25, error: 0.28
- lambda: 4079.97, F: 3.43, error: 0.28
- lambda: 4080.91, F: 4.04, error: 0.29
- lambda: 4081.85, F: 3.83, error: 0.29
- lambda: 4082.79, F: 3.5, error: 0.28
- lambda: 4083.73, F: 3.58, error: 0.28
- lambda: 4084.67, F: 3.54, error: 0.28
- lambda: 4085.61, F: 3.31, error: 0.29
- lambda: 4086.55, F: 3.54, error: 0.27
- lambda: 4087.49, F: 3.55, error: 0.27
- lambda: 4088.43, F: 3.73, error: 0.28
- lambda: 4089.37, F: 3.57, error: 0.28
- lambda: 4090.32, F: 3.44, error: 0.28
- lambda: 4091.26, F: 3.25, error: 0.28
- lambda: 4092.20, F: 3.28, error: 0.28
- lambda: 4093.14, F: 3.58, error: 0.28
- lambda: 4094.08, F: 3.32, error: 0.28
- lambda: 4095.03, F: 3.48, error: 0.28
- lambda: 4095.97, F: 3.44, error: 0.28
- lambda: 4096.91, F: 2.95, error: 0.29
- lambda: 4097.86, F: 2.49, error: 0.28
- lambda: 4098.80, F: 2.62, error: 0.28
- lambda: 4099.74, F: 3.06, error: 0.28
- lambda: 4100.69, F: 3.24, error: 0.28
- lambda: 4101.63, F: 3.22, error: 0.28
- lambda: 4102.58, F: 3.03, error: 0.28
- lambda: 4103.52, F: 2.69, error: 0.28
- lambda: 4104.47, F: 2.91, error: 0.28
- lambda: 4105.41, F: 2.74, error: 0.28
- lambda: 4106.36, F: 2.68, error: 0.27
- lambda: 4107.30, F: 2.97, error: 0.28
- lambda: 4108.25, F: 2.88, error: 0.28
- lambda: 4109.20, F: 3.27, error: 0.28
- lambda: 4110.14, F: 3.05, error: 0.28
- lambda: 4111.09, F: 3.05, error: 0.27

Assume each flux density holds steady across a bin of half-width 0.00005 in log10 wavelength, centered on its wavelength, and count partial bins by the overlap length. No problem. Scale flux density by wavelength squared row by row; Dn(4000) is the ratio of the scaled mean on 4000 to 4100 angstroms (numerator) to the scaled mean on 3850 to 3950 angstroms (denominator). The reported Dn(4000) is 1.3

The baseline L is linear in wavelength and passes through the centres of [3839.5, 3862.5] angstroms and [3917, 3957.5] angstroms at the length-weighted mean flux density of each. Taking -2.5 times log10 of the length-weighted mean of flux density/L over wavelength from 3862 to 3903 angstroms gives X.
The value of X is 0.069 mag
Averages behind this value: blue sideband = 3.08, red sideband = 3.05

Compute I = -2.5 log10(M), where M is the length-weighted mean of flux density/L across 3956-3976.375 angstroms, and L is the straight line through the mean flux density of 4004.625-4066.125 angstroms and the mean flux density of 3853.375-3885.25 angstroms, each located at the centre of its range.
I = 0.35 mag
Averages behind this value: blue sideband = 3.07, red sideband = 3.64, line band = 2.46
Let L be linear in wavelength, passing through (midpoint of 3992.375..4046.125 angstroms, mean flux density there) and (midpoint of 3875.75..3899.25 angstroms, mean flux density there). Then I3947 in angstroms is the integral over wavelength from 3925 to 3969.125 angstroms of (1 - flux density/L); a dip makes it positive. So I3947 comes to 3.8 angstroms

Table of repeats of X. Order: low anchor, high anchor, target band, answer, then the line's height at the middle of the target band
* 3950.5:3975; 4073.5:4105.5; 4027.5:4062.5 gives -0.176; 3.07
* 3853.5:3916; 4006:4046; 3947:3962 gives 0.061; 3.34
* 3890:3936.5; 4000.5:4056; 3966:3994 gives 0.163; 3.42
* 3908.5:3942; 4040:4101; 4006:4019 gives -0.139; 3.32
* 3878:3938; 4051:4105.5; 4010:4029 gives -0.164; 3.22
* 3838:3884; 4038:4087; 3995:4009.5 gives -0.072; 3.39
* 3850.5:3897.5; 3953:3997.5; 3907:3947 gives -0.059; 2.93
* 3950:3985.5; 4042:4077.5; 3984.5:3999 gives -0.153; 2.99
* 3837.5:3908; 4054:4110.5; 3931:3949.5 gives 0.099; 3.06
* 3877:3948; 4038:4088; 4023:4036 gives -0.053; 3.41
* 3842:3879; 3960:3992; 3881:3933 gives 0.005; 3.02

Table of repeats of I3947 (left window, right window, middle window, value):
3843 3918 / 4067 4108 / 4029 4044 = -1.83 angstroms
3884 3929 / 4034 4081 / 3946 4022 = 2.07 angstroms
